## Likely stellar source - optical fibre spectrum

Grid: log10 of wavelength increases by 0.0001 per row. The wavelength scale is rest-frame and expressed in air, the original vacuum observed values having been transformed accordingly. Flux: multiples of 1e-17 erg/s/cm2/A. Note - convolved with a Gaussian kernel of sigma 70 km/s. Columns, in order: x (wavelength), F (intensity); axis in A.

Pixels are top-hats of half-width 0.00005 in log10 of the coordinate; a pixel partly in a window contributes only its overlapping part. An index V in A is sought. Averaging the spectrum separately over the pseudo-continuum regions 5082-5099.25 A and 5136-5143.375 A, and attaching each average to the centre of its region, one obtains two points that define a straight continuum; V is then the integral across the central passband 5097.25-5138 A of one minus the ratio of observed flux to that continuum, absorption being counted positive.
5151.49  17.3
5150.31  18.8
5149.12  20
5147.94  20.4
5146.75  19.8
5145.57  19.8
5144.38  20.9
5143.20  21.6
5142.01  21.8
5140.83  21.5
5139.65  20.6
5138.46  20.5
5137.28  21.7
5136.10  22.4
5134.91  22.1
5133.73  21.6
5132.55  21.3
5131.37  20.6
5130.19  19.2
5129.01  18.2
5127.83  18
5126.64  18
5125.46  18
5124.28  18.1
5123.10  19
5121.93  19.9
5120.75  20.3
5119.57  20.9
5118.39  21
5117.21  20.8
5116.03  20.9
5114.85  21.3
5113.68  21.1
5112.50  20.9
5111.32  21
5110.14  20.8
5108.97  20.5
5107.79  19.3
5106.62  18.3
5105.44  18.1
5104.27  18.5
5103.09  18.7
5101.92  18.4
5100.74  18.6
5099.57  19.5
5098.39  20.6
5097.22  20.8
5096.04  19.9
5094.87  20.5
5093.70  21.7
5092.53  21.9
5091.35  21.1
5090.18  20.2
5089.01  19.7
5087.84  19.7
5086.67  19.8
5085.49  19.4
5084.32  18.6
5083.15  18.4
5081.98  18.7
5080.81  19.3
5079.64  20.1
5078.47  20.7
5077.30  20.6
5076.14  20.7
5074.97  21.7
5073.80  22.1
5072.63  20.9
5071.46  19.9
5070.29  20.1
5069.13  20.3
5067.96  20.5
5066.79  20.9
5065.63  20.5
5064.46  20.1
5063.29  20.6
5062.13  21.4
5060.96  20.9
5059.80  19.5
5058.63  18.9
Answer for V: 1.7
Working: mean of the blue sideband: 20.1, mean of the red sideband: 21.4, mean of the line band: 19.9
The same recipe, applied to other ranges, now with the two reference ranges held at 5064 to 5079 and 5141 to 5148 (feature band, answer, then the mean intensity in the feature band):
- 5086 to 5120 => 0.96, 20.1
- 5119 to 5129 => 0.86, 19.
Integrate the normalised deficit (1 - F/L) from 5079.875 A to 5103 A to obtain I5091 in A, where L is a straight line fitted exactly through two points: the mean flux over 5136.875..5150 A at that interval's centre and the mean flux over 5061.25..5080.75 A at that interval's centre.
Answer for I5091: 1.0 A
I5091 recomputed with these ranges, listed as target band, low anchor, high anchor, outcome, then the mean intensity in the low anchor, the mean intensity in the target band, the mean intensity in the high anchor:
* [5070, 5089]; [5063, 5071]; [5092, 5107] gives 0.1 A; 20.4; 20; 19.7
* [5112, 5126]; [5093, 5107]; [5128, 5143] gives 0.0 A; 19.5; 20.2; 20.9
